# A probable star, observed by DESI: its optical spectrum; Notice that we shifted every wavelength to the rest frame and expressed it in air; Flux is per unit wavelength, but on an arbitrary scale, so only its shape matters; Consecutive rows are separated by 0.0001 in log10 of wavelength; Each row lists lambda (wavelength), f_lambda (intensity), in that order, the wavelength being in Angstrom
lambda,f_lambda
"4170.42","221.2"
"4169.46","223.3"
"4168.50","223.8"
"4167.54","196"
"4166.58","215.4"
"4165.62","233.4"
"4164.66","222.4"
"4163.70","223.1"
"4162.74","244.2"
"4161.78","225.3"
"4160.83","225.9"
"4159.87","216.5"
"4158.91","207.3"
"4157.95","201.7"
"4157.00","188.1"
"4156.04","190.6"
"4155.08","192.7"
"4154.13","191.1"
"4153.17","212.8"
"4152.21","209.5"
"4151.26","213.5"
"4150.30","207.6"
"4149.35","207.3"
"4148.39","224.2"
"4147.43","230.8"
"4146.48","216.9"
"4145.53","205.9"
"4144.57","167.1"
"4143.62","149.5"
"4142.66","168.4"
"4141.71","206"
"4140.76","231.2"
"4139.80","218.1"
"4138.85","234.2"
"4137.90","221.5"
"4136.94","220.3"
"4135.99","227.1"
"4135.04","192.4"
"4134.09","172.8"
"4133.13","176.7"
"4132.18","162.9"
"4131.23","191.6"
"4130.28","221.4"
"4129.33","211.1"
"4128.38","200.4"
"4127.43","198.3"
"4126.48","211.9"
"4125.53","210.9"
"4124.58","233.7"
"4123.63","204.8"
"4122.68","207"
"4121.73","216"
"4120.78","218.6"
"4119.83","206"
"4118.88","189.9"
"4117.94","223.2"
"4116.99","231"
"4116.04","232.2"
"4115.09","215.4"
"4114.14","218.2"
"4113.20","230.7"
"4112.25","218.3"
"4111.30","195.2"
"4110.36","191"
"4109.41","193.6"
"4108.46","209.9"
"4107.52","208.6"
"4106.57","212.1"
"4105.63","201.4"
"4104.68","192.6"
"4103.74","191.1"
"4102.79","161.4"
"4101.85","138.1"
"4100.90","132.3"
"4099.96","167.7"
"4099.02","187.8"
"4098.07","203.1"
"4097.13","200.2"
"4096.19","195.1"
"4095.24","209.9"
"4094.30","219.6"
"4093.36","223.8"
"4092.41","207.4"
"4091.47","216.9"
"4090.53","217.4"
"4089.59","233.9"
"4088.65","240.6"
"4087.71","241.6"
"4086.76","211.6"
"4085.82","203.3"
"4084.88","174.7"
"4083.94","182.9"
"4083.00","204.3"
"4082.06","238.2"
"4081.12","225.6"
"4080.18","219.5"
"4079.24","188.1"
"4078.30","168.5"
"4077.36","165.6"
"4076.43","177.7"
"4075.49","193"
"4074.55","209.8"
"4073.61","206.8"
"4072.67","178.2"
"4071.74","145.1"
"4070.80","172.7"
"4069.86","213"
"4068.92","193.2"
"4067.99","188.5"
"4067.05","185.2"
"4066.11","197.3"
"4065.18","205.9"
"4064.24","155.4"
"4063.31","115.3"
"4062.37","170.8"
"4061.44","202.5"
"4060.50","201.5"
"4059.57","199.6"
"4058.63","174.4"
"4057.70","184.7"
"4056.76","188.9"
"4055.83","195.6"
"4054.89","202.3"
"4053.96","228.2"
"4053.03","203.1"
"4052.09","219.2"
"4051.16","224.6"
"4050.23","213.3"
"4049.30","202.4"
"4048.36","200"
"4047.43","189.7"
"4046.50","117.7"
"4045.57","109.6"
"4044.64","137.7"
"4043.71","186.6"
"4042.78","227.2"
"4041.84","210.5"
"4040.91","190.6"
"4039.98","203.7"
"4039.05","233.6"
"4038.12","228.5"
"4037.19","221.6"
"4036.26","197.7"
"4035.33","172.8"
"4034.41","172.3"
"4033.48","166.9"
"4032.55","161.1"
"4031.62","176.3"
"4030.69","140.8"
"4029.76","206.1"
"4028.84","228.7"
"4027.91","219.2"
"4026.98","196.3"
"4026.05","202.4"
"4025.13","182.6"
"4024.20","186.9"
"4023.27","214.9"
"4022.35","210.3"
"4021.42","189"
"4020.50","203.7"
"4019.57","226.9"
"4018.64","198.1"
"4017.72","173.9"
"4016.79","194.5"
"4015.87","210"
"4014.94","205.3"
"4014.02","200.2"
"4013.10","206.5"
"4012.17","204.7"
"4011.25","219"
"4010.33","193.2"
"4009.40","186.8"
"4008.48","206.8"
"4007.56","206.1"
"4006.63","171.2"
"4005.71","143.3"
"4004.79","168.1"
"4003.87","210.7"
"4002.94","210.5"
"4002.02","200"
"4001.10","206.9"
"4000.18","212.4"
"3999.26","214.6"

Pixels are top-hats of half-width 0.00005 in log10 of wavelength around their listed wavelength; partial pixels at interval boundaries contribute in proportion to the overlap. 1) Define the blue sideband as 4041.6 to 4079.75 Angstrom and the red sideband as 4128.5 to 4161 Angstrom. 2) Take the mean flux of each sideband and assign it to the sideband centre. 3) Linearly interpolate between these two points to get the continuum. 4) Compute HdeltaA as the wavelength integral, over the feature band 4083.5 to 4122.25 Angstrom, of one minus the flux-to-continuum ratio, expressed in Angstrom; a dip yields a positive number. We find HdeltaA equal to -1.8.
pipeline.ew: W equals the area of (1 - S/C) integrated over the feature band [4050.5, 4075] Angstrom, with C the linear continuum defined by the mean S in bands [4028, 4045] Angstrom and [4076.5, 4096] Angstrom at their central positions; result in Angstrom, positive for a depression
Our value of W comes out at 1.3 Angstrom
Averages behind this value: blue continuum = 193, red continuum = 209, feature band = 191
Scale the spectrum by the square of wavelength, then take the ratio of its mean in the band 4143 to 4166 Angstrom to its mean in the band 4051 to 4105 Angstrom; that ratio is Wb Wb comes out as 1.11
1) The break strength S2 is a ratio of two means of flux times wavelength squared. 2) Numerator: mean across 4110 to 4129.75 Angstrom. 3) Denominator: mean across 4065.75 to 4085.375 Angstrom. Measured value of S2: 1.1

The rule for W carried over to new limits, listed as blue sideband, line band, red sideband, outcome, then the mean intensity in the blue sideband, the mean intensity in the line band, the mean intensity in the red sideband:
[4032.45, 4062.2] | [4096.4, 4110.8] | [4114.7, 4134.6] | 1.2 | 193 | 186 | 206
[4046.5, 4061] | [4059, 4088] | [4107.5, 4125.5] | 1.8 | 199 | 191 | 213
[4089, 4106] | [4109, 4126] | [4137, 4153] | -1.1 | 195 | 213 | 207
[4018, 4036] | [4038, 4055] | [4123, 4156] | -0.1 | 192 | 195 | 204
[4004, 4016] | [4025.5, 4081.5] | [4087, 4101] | 3.1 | 194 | 190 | 209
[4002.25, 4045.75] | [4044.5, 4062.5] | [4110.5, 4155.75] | 0.8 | 194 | 190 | 207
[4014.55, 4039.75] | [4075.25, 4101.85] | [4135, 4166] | 0.4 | 197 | 201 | 210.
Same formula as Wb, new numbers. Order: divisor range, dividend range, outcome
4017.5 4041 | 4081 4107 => 1.05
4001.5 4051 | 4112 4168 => 1.14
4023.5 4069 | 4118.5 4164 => 1.14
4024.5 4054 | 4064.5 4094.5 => 1.07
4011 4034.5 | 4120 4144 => 1.10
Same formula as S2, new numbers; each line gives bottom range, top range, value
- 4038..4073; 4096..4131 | 1.10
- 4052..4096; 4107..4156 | 1.07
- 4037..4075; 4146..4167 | 1.18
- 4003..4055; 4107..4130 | 1.13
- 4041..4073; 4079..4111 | 1.10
